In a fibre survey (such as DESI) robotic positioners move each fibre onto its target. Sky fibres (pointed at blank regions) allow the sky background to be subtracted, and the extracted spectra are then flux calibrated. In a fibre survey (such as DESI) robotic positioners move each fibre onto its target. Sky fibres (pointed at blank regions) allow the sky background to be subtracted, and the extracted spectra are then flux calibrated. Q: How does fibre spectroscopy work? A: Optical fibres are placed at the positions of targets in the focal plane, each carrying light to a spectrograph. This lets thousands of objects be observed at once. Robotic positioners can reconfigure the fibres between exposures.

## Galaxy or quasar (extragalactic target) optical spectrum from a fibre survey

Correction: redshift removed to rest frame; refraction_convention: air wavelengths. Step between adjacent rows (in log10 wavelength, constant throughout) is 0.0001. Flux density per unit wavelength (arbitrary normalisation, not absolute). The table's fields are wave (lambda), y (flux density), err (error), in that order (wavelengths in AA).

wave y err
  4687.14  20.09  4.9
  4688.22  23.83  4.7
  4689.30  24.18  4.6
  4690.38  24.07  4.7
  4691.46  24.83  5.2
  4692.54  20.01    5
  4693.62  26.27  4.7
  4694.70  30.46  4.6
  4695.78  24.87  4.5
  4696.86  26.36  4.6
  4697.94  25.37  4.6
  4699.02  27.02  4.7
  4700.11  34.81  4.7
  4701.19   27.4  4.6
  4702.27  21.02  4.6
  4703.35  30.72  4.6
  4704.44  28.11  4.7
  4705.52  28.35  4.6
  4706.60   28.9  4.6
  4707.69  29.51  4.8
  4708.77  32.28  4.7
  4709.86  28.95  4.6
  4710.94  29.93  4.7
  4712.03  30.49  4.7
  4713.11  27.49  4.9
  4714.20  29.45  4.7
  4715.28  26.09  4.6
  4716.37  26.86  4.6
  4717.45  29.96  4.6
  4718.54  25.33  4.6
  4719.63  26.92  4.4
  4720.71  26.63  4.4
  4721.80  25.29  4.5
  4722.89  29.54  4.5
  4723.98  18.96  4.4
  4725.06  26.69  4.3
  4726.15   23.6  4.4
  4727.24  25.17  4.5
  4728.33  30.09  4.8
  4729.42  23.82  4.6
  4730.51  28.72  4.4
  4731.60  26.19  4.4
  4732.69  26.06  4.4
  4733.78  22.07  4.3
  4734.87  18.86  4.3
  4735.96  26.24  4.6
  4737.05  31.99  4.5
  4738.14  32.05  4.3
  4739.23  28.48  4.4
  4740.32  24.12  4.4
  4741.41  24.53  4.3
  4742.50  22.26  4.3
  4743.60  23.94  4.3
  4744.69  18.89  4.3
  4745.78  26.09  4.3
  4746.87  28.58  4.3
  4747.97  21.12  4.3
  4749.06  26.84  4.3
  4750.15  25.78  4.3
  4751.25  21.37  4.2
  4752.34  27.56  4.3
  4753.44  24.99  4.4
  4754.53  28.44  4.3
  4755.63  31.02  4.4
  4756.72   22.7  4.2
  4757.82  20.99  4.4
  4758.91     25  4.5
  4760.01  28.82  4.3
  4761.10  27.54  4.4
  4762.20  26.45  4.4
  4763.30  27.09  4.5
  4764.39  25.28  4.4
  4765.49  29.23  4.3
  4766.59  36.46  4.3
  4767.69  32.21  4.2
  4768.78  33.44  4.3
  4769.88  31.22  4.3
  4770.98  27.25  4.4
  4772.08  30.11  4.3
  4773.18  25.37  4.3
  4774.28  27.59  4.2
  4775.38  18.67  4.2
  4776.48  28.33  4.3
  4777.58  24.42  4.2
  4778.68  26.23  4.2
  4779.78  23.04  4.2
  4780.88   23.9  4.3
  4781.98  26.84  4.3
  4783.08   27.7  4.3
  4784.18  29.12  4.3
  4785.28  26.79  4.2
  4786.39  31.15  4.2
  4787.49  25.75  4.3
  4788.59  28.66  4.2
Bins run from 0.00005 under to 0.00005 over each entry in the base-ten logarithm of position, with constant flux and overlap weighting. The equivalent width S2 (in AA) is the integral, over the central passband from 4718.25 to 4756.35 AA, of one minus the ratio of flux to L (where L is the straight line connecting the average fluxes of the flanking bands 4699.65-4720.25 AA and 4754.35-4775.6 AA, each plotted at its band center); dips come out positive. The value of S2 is 3.4 AA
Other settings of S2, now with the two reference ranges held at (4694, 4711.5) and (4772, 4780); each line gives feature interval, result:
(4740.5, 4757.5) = 1.0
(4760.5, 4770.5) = -1.6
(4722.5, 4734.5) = 0.8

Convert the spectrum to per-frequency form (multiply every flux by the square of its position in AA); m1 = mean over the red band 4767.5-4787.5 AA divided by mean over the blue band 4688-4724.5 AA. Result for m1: 1.0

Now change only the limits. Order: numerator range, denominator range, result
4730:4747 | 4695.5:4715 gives 0.91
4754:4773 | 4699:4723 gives 1.02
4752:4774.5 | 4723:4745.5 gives 1.13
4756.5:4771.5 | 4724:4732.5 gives 1.11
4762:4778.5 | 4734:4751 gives 1.13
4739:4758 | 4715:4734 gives 0.96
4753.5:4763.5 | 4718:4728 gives 1.05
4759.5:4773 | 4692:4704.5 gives 1.13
